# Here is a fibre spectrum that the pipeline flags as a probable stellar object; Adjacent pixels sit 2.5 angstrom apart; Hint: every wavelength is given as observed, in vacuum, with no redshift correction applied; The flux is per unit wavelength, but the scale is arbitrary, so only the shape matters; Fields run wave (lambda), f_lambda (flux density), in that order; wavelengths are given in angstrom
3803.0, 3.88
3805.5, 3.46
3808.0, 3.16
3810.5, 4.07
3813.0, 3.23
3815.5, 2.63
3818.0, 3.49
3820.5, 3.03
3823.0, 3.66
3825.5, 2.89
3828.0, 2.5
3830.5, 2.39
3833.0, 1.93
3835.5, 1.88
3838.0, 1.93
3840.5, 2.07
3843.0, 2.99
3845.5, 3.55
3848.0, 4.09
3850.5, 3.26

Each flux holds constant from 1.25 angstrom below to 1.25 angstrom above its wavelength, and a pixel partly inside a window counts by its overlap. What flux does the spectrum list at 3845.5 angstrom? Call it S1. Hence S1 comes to 3.55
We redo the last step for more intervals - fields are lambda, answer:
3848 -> 4.09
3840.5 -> 2.07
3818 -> 3.49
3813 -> 3.23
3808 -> 3.16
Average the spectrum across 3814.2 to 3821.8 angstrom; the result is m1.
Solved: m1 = 3.06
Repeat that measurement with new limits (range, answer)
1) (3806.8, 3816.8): 3.27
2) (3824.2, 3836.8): 2.32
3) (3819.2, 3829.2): 3.02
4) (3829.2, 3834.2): 2.17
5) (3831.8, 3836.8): 1.9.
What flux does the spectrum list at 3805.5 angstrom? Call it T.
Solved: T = 3.46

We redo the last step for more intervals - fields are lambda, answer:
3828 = 2.5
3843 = 2.99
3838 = 1.93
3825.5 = 2.89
